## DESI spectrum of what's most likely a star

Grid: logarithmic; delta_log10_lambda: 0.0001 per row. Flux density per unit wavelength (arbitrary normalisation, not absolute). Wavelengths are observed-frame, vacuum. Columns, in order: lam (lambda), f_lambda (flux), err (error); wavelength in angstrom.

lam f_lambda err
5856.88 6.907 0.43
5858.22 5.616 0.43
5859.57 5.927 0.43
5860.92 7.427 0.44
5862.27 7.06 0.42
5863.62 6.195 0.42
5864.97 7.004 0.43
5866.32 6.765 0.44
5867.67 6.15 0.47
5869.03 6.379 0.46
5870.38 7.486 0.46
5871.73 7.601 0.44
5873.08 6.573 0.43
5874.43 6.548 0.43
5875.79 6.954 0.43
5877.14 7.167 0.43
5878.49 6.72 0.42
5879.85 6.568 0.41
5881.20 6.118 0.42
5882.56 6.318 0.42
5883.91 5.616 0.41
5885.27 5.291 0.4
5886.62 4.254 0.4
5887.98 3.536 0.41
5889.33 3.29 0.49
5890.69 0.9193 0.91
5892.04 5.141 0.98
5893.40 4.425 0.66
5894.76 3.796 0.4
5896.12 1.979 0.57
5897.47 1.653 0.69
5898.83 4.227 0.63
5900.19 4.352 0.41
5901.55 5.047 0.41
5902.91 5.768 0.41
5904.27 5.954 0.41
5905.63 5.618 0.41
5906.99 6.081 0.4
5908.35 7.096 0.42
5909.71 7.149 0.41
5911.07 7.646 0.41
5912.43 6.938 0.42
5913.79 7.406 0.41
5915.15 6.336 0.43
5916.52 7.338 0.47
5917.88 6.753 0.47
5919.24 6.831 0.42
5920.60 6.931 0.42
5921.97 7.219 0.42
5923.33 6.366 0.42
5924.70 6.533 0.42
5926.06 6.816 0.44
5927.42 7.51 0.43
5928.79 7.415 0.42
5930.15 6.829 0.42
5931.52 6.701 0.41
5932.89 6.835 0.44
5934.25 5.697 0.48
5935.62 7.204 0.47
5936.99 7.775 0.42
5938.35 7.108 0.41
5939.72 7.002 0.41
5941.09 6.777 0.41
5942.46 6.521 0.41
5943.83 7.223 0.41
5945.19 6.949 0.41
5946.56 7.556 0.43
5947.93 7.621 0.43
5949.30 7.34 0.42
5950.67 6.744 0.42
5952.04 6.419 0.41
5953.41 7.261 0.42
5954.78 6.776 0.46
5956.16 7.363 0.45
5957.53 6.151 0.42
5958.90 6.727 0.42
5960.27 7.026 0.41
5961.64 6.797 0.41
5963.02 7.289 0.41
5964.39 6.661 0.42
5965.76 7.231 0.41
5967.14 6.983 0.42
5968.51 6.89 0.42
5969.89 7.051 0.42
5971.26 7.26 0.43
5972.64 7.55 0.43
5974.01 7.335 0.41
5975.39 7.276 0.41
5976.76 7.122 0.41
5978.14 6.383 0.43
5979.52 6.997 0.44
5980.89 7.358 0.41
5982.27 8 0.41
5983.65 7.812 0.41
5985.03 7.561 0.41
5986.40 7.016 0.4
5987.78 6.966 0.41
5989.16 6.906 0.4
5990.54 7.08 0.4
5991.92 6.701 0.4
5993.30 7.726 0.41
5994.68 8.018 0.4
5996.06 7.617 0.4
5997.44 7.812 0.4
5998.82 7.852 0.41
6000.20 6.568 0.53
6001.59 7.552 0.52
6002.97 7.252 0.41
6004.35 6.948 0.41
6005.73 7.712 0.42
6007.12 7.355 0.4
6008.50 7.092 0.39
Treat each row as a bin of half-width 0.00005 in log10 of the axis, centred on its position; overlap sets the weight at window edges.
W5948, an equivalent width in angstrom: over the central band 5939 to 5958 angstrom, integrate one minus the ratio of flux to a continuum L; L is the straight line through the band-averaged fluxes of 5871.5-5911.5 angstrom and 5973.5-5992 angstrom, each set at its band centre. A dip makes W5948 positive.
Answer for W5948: -1.5 angstrom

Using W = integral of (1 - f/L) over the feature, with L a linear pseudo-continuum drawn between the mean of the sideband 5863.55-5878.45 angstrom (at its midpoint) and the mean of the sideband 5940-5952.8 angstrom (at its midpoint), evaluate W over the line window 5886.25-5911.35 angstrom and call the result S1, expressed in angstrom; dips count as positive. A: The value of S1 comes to 8.4 angstrom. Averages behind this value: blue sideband 6.82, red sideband 7.02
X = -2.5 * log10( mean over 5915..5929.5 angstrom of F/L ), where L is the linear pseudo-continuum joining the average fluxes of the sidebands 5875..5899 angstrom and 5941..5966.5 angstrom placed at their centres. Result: -0.18 mag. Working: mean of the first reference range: 4.68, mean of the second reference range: 6.97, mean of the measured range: 6.94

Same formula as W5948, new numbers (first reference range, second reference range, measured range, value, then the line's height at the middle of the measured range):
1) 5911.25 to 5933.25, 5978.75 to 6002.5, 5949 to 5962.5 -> 0.6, 7.16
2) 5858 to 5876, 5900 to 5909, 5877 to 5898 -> 5.9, 6.2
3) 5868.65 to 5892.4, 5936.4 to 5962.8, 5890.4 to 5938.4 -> 2.8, 6.34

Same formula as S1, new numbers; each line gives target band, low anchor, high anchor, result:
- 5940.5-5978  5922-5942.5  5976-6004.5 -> 0.3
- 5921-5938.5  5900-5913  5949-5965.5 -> -1.1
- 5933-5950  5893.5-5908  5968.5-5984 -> -3.0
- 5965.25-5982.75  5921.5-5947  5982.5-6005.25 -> 0.1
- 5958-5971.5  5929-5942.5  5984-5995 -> 0.2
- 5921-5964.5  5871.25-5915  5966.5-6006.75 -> -3.7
